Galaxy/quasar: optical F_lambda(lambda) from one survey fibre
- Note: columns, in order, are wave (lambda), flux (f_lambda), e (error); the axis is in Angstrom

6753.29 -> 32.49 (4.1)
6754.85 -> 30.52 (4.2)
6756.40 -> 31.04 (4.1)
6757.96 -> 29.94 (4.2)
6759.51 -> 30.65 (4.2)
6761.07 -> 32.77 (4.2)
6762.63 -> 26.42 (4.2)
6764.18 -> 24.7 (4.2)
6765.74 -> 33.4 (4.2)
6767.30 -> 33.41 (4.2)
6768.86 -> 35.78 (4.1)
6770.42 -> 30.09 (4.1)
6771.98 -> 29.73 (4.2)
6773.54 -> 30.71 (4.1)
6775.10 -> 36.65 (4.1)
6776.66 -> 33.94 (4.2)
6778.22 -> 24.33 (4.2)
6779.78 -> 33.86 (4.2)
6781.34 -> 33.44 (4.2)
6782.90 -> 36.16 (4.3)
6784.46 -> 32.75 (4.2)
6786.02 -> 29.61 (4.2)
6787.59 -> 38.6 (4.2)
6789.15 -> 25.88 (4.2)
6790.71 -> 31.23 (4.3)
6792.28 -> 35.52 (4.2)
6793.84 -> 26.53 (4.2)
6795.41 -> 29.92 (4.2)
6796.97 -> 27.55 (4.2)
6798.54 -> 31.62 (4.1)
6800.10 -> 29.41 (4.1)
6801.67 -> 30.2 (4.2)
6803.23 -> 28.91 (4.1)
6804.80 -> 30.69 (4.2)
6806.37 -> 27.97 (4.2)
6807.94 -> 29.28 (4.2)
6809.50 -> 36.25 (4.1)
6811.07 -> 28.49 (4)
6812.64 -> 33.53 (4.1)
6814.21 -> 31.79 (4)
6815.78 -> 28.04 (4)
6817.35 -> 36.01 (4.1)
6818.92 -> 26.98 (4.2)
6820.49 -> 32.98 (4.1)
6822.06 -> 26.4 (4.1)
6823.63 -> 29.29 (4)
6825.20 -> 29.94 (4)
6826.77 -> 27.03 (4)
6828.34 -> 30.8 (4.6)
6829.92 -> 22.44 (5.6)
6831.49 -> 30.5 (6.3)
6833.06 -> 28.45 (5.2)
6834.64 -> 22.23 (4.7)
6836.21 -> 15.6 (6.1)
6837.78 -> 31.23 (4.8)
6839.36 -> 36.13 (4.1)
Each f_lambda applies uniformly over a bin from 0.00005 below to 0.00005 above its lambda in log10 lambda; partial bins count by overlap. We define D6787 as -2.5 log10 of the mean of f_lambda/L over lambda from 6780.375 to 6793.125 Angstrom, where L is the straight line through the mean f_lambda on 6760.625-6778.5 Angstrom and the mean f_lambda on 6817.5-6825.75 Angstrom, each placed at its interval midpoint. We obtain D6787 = -0.08 mag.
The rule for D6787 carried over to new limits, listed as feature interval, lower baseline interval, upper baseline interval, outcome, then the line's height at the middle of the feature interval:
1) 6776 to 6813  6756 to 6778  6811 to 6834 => -0.02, 30.3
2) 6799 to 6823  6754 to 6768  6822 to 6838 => -0.11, 27.6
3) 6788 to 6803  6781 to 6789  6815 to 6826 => 0.09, 32.5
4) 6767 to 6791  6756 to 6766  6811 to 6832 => -0.09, 29.6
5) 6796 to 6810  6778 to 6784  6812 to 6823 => 0.05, 31.5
